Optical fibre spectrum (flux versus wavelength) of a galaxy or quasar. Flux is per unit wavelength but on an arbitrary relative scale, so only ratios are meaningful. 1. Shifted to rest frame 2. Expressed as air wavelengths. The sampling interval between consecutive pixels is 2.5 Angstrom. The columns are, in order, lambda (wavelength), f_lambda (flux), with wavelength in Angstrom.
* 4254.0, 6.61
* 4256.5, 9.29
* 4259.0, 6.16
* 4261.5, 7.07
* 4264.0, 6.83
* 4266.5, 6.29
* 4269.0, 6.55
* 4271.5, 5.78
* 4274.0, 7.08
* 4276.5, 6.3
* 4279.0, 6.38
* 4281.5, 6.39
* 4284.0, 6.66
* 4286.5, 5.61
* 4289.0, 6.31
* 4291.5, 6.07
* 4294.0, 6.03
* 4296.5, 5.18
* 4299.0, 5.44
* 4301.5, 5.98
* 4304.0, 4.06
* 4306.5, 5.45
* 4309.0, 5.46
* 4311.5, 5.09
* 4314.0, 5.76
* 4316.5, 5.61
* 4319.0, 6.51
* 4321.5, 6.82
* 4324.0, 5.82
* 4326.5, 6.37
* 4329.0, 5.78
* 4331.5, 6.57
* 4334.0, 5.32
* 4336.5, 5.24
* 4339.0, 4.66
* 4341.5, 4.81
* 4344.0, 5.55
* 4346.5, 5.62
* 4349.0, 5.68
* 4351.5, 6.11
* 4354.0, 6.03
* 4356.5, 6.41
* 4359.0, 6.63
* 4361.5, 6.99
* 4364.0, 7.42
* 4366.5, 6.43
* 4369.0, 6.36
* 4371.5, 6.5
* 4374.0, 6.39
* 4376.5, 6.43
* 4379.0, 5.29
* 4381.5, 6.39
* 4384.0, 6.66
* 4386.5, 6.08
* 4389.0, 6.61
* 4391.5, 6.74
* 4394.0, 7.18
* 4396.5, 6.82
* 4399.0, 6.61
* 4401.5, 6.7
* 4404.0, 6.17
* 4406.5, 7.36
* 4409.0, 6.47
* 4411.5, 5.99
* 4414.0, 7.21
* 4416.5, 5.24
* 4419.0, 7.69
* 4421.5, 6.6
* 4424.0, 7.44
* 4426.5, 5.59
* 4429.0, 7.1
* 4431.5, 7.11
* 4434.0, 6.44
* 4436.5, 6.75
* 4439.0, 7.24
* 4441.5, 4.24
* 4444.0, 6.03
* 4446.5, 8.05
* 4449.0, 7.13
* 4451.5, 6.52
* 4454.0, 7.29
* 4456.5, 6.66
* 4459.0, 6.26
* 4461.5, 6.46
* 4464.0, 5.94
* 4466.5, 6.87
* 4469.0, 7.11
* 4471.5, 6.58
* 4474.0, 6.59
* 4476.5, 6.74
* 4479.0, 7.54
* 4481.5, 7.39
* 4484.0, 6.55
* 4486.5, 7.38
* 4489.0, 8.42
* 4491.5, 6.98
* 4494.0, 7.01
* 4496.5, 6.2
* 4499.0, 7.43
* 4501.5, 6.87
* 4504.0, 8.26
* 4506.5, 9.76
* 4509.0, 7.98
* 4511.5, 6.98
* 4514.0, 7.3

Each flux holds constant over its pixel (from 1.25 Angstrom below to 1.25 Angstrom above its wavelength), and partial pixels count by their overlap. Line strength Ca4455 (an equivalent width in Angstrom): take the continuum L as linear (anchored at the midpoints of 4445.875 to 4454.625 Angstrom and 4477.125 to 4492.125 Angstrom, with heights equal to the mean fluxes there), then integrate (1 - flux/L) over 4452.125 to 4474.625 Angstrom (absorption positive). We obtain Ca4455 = 1.9 Angstrom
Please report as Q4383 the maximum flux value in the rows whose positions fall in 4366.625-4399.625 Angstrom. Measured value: 7.18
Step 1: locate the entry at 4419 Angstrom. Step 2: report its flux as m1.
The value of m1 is 7.69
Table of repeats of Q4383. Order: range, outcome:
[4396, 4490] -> 8.42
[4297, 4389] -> 7.42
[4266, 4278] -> 7.08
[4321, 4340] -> 6.82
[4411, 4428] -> 7.69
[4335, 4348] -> 5.62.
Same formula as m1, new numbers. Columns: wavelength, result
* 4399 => 6.61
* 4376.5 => 6.43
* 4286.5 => 5.61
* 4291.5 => 6.07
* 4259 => 6.16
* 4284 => 6.66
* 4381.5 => 6.39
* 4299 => 5.44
